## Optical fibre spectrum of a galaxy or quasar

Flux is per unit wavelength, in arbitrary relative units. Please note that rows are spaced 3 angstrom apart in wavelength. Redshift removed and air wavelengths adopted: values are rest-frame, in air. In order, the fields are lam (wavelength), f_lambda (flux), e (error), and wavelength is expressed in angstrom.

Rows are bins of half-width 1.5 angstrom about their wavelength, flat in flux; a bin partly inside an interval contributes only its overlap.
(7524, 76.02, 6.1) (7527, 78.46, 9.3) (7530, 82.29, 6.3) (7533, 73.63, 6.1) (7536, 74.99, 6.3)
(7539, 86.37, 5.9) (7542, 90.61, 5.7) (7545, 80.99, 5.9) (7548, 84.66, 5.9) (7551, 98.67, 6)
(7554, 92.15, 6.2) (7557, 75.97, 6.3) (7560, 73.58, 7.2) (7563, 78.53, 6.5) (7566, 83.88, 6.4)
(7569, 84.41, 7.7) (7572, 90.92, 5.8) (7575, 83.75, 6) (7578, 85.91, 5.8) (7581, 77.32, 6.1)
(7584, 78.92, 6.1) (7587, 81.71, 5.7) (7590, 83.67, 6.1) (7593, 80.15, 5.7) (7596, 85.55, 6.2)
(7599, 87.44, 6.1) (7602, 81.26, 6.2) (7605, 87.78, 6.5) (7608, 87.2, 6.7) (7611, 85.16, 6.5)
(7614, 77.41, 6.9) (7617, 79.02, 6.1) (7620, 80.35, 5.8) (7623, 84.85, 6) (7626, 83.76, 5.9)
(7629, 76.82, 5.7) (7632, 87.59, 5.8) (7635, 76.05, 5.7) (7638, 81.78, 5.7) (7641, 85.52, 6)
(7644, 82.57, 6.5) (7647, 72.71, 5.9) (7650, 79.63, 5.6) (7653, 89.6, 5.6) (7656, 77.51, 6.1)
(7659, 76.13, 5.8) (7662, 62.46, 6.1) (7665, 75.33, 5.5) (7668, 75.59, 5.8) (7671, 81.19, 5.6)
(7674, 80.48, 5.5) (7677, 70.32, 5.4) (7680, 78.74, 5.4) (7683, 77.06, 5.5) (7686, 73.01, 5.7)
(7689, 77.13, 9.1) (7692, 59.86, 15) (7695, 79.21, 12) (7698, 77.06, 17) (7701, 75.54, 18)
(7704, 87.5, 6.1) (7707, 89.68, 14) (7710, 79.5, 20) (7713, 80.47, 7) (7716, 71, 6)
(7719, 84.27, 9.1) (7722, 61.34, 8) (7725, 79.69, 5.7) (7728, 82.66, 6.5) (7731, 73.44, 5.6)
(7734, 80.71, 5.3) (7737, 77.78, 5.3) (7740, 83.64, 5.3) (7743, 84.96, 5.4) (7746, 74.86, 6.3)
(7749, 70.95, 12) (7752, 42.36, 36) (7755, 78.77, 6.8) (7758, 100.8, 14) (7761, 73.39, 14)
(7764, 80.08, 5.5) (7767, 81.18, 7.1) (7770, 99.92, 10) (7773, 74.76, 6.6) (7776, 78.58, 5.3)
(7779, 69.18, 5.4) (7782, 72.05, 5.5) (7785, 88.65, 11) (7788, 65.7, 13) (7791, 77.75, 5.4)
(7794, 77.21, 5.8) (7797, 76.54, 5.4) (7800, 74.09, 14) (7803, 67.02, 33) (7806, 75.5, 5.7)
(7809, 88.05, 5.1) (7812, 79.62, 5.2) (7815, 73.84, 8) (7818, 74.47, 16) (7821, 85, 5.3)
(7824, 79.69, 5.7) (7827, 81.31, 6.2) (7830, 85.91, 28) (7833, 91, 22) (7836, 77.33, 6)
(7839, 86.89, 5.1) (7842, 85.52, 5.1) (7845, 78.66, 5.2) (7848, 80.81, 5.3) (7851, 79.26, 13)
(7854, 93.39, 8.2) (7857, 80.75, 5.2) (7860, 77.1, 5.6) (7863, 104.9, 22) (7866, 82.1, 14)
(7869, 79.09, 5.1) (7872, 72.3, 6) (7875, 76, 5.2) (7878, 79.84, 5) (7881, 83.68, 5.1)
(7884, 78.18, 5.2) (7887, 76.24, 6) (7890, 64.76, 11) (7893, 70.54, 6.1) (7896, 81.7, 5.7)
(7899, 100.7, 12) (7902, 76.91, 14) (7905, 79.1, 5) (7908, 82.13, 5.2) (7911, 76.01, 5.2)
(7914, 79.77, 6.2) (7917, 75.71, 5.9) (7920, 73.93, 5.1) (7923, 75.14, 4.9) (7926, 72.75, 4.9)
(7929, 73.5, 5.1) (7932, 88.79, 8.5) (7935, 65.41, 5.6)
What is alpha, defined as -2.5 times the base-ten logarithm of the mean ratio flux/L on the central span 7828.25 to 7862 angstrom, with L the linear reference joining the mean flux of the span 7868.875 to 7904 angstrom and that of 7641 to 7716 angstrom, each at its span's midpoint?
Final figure -0.074 mag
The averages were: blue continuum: 77.5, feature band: 83.6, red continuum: 78.3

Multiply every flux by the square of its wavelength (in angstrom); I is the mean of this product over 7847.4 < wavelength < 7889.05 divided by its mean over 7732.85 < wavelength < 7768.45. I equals 1.08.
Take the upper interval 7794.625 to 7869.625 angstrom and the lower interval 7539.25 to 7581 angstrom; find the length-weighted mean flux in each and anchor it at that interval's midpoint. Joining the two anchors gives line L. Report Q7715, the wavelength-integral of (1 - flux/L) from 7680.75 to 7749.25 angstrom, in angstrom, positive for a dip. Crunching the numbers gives 4.4 angstrom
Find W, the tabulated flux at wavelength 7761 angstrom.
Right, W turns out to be 73.39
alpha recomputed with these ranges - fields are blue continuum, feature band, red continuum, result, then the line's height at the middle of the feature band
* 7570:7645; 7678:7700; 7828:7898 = 0.109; 82.4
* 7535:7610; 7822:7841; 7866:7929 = -0.064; 79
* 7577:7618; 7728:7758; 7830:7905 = 0.085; 82.1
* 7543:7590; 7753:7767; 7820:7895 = 0.005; 82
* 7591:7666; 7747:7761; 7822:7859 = 0.127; 82.4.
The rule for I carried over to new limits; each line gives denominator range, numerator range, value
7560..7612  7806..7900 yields 1.05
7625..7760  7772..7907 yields 1.06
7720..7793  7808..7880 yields 1.09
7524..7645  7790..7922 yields 1.04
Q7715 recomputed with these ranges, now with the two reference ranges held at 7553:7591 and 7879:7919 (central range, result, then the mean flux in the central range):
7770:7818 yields 2.0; 76.6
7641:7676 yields 1.5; 77.8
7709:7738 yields 1.3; 77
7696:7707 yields -0.1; 81.3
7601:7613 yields -0.5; 85.2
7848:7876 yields -1.3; 82.8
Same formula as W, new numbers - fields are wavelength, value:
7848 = 80.81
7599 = 87.44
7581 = 77.32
